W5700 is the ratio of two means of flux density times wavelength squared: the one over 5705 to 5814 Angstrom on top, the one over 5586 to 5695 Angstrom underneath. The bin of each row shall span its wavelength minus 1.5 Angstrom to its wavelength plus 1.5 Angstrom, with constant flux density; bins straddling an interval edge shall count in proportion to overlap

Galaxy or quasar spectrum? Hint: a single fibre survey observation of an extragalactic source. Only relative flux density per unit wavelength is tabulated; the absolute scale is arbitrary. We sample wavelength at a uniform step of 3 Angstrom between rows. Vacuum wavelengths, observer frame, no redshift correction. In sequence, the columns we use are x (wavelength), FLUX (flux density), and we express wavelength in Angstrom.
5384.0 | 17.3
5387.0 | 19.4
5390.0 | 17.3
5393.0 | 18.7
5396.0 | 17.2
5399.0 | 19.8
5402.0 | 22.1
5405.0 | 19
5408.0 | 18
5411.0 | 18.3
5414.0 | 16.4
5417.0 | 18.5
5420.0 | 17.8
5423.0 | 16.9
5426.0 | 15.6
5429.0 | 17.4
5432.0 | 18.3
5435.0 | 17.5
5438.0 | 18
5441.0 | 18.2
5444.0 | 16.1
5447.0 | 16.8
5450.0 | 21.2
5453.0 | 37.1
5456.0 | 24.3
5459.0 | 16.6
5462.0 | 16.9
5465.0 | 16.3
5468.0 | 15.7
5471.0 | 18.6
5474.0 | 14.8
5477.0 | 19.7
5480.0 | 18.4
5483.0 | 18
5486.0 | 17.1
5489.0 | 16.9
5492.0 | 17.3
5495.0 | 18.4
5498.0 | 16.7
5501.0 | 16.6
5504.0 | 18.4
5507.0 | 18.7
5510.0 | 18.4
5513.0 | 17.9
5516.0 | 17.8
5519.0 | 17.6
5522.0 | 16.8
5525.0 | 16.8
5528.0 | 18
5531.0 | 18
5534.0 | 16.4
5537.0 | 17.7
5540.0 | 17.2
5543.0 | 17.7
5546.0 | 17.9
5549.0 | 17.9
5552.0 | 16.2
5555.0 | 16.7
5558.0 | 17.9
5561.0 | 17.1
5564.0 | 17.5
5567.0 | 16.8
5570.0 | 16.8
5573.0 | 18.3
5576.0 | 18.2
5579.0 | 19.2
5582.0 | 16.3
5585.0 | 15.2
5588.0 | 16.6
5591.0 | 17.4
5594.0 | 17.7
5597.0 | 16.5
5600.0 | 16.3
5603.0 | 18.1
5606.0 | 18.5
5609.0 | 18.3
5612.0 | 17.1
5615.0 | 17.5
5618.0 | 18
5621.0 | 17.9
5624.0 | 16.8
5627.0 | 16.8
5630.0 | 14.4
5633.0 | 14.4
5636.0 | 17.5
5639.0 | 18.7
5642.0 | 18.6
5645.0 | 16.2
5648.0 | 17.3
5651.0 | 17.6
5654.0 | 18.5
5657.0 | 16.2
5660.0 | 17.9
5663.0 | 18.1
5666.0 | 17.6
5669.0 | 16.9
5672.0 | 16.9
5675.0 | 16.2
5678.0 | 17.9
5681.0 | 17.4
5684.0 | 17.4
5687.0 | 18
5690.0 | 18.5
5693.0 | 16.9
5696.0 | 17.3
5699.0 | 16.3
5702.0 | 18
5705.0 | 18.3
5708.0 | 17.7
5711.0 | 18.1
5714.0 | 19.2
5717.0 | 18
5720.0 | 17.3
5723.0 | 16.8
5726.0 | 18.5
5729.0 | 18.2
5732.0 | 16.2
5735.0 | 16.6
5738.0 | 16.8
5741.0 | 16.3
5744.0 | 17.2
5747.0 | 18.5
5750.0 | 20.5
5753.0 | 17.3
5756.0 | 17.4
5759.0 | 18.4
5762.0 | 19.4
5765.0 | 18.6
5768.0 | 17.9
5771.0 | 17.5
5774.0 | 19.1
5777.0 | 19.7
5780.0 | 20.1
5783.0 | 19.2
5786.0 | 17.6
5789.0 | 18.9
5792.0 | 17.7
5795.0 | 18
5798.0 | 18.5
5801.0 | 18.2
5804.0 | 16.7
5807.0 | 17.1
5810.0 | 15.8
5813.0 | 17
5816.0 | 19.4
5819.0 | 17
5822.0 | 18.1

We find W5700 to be 1.1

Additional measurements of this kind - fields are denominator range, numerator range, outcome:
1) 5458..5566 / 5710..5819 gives 1.13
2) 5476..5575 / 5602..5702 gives 1.03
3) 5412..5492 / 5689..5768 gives 1.07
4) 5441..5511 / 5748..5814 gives 1.09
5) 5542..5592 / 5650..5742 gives 1.06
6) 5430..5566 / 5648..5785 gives 1.07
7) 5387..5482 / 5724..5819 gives 1.09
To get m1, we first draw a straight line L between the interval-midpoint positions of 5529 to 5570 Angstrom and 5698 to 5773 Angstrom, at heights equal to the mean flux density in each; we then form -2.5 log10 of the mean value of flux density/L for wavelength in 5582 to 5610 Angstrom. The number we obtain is 0.020 mag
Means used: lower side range 17.3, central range 17.1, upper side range 17.8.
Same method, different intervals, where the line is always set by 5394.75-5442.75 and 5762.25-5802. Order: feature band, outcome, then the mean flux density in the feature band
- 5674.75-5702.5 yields 0.06 mag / 17.4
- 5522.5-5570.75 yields 0.06 mag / 17.3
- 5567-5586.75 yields 0.06 mag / 17.3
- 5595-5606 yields 0.07 mag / 17.2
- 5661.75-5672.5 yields 0.06 mag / 17.4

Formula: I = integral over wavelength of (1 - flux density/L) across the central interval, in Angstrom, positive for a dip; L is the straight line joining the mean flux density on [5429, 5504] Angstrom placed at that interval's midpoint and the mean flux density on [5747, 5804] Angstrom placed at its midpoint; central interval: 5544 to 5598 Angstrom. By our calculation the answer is 3.73 Angstrom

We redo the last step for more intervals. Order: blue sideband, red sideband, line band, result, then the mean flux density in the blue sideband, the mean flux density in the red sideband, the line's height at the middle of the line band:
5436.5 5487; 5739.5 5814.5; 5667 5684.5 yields 1.2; 19.1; 18.1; 18.4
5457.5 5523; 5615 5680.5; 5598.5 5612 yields -0.4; 17.4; 17.2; 17.2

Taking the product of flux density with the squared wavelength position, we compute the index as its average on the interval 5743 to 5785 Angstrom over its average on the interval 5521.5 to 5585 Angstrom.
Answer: 1.2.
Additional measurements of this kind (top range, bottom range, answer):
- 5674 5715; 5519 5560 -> 1.08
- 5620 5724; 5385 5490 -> 1.02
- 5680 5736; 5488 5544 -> 1.08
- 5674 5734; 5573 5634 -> 1.07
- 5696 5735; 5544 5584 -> 1.07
